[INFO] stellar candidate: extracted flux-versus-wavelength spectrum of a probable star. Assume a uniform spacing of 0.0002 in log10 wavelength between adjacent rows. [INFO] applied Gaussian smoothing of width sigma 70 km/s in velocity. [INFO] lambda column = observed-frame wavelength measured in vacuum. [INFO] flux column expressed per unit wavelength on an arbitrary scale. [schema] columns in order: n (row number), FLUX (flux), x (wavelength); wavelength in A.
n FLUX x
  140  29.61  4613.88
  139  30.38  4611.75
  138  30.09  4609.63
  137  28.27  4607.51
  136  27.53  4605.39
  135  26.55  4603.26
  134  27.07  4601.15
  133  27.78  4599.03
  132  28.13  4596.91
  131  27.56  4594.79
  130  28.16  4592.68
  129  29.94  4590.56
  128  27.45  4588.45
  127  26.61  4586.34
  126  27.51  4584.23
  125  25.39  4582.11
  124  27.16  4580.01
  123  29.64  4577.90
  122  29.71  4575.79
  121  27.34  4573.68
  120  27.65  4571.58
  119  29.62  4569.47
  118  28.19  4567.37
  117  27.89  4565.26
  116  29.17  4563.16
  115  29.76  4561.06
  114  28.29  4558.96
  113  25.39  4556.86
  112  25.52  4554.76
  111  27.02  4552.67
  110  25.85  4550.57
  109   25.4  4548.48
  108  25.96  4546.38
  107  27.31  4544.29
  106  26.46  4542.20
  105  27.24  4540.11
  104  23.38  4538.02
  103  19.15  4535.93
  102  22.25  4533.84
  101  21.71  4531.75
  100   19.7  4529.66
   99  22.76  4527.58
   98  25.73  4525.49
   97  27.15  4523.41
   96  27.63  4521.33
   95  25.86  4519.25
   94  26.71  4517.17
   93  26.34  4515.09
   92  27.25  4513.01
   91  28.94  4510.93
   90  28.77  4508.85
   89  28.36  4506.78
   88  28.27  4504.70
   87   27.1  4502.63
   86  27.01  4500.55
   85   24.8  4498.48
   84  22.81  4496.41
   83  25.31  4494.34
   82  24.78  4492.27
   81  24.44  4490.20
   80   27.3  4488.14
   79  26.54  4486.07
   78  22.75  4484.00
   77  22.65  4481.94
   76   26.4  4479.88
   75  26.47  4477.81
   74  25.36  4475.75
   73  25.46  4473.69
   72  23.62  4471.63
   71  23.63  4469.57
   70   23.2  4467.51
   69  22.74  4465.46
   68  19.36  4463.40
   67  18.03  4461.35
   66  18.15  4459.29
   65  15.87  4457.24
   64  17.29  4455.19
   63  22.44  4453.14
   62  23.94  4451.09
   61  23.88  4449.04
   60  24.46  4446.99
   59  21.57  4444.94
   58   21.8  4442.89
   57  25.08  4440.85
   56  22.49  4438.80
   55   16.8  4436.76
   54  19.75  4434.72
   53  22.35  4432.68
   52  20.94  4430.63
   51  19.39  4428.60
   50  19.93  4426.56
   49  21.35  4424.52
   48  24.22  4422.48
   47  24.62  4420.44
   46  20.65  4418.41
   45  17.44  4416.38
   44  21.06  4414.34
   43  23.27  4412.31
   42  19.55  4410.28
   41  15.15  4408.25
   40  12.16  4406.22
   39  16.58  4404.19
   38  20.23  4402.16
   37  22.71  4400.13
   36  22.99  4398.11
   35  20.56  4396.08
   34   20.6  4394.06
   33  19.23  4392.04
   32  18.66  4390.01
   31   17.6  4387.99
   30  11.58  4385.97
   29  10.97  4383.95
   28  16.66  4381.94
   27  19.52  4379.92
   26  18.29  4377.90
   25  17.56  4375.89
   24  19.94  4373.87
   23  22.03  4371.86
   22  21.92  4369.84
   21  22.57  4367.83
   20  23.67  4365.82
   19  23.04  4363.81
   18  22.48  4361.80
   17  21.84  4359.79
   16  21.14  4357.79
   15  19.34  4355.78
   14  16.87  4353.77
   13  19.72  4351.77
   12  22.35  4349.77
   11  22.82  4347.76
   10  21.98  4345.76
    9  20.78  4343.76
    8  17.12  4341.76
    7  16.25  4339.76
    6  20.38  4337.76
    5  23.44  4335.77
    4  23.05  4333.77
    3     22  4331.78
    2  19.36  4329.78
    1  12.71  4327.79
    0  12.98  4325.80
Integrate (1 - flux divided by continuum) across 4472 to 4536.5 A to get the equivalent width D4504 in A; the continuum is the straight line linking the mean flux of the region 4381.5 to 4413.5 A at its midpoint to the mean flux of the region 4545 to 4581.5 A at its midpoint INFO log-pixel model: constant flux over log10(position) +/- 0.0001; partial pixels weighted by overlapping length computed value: -3.29 A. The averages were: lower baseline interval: 18.1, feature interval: 25.4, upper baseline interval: 27.6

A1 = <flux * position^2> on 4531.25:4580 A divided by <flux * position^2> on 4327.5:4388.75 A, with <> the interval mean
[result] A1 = 1.47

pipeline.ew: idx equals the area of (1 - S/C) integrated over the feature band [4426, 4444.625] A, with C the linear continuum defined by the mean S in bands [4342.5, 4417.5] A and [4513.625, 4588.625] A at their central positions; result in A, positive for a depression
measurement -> 0.6 A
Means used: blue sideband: 19.6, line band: 21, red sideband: 26.3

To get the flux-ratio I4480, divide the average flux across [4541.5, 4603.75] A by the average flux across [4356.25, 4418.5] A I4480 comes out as 1.42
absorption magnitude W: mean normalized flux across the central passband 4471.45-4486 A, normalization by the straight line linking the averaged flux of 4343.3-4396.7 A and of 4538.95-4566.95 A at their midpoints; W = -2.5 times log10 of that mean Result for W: -0.03 mag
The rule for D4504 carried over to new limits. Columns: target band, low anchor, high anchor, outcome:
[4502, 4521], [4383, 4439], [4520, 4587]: -2.6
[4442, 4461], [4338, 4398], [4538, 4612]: 1.6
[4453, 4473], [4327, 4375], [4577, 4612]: 3.0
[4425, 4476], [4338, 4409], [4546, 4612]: 2.4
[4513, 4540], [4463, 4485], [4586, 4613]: 1.5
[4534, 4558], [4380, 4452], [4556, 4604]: 1.0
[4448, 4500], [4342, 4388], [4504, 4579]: 1.8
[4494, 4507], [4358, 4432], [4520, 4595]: -1.1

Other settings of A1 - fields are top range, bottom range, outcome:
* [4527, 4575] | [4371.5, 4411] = 1.54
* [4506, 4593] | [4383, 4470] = 1.40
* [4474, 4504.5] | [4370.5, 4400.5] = 1.43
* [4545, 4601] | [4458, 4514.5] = 1.16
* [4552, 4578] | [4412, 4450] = 1.38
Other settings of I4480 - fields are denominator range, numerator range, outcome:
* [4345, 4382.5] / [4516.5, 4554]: 1.20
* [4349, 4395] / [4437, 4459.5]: 1.11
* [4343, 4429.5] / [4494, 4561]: 1.29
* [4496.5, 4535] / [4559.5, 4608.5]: 1.09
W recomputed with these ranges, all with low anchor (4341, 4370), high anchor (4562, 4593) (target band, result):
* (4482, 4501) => 0.02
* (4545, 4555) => 0.05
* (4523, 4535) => 0.16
